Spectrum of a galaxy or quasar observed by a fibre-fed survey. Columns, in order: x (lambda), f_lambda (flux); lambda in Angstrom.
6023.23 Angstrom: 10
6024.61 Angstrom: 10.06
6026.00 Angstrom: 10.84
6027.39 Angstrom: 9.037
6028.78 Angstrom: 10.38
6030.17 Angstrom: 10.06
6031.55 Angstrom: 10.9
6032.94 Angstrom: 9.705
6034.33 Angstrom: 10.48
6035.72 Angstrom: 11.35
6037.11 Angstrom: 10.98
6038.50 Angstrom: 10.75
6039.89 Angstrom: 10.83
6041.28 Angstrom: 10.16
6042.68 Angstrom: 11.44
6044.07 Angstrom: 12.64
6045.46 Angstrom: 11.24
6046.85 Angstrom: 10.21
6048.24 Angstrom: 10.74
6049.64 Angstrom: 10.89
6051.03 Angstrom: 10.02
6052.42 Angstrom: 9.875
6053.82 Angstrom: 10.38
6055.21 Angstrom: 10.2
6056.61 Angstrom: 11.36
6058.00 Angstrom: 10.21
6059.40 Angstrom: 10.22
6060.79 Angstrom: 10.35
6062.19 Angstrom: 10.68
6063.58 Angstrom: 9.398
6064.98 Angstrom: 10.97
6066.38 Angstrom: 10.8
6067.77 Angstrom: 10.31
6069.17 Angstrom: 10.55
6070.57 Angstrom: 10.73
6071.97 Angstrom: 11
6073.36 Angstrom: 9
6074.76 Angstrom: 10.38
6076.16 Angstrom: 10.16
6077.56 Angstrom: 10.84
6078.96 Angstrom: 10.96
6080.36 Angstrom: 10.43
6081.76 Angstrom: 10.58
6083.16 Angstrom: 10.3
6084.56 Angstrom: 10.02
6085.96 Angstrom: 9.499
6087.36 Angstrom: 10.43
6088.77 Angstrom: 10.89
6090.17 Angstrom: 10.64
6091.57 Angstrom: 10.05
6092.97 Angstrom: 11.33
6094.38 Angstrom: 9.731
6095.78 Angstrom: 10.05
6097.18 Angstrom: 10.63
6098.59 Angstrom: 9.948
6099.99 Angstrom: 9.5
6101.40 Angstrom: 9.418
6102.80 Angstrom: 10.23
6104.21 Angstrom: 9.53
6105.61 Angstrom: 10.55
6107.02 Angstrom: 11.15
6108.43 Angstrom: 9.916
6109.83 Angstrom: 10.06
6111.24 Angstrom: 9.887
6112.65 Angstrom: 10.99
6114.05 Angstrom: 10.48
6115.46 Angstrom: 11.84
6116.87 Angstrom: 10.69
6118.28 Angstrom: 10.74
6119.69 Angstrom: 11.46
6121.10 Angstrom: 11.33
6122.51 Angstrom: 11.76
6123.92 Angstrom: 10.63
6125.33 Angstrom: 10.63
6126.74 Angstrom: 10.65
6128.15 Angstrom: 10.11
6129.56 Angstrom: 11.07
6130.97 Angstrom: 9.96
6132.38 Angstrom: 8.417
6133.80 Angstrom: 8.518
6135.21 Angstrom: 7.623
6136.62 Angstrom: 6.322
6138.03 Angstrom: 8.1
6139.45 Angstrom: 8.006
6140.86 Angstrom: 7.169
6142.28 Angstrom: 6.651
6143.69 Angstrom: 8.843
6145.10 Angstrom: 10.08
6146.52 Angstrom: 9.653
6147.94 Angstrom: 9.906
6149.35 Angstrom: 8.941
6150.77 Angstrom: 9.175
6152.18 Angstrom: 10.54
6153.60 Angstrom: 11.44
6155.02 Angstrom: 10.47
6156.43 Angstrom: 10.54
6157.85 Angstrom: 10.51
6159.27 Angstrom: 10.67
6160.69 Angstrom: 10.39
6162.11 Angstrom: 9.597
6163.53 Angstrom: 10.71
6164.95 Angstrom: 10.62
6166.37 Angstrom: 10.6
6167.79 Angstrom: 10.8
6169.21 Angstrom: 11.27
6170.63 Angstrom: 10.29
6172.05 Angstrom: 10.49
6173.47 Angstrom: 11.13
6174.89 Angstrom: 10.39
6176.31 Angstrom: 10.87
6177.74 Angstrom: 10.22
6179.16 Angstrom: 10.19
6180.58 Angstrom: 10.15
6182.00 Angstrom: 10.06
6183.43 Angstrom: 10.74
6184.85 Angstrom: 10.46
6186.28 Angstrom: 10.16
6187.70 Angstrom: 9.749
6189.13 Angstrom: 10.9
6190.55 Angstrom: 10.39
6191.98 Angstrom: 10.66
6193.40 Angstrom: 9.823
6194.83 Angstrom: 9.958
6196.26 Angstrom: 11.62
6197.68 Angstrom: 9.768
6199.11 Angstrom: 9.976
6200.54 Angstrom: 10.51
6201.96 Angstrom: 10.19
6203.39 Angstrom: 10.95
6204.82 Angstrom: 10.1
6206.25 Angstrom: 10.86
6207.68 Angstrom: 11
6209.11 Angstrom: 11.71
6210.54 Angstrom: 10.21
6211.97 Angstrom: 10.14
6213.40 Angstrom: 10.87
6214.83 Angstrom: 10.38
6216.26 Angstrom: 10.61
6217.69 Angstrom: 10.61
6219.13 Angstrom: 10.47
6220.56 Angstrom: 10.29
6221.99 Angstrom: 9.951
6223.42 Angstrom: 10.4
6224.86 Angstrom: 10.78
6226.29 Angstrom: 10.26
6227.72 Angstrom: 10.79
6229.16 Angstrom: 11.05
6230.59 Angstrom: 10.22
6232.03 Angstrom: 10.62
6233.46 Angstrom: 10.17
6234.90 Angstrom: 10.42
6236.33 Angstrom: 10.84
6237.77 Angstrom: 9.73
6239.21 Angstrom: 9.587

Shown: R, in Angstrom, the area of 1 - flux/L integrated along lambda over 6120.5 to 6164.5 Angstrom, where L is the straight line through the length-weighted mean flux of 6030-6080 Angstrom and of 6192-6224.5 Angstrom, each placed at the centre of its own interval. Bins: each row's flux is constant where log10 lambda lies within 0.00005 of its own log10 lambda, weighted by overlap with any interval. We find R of 3.7 Angstrom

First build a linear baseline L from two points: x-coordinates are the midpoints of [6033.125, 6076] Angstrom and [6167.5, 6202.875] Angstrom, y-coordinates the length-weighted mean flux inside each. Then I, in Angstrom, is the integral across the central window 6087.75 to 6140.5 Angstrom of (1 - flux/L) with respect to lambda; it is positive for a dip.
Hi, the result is 2.3 Angstrom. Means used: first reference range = 10.6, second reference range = 10.4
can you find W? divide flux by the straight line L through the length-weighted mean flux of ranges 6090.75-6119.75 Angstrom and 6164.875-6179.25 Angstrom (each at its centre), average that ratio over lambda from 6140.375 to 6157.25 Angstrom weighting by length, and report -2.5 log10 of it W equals 0.12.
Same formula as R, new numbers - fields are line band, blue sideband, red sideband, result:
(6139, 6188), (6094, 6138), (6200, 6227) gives 1.24 Angstrom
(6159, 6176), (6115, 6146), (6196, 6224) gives -0.99 Angstrom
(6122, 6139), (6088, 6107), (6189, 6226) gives 1.44 Angstrom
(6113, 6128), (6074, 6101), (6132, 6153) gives -2.81 Angstrom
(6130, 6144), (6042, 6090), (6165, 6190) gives 3.35 Angstrom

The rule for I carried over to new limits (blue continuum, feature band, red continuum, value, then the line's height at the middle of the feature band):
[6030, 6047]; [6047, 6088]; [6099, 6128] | 1.4 Angstrom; 10.8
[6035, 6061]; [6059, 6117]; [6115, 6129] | 2.7 Angstrom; 10.9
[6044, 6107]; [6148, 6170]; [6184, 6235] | 0.1 Angstrom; 10.4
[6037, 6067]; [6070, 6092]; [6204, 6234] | 0.5 Angstrom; 10.6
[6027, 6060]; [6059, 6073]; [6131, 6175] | -0.1 Angstrom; 10.4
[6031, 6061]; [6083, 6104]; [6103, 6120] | 0.9 Angstrom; 10.6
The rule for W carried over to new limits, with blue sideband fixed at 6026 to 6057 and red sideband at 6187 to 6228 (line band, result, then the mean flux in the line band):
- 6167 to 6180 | -0.01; 10.6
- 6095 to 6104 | 0.07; 9.94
